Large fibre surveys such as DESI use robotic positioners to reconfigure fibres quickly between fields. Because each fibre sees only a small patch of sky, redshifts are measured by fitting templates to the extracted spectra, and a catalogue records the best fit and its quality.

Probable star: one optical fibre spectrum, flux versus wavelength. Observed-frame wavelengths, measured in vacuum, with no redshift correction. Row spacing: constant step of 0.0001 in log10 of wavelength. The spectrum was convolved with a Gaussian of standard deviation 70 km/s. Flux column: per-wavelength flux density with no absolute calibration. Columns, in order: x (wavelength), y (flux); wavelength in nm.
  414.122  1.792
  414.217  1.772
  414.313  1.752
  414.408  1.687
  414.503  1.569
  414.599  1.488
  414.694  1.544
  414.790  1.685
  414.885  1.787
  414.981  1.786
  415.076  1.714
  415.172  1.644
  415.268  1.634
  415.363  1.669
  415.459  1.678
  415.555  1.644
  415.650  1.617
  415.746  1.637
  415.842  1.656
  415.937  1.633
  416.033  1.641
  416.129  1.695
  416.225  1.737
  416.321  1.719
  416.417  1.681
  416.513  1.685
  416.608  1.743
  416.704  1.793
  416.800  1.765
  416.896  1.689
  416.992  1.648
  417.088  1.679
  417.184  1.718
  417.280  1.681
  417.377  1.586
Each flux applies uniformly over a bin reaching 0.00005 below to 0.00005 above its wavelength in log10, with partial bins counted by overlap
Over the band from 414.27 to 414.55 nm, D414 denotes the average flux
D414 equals 1.67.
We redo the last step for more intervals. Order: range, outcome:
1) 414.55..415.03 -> 1.66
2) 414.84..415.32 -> 1.71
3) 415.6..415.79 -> 1.63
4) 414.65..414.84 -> 1.62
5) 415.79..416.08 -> 1.64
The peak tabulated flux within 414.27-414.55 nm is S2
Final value 1.752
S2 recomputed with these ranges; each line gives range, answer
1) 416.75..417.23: 1.765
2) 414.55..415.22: 1.787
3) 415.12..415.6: 1.678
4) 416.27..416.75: 1.793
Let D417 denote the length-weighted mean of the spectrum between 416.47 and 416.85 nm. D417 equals 1.75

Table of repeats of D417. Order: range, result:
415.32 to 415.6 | 1.66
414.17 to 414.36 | 1.76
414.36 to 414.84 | 1.6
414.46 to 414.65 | 1.53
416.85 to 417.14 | 1.67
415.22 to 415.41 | 1.66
